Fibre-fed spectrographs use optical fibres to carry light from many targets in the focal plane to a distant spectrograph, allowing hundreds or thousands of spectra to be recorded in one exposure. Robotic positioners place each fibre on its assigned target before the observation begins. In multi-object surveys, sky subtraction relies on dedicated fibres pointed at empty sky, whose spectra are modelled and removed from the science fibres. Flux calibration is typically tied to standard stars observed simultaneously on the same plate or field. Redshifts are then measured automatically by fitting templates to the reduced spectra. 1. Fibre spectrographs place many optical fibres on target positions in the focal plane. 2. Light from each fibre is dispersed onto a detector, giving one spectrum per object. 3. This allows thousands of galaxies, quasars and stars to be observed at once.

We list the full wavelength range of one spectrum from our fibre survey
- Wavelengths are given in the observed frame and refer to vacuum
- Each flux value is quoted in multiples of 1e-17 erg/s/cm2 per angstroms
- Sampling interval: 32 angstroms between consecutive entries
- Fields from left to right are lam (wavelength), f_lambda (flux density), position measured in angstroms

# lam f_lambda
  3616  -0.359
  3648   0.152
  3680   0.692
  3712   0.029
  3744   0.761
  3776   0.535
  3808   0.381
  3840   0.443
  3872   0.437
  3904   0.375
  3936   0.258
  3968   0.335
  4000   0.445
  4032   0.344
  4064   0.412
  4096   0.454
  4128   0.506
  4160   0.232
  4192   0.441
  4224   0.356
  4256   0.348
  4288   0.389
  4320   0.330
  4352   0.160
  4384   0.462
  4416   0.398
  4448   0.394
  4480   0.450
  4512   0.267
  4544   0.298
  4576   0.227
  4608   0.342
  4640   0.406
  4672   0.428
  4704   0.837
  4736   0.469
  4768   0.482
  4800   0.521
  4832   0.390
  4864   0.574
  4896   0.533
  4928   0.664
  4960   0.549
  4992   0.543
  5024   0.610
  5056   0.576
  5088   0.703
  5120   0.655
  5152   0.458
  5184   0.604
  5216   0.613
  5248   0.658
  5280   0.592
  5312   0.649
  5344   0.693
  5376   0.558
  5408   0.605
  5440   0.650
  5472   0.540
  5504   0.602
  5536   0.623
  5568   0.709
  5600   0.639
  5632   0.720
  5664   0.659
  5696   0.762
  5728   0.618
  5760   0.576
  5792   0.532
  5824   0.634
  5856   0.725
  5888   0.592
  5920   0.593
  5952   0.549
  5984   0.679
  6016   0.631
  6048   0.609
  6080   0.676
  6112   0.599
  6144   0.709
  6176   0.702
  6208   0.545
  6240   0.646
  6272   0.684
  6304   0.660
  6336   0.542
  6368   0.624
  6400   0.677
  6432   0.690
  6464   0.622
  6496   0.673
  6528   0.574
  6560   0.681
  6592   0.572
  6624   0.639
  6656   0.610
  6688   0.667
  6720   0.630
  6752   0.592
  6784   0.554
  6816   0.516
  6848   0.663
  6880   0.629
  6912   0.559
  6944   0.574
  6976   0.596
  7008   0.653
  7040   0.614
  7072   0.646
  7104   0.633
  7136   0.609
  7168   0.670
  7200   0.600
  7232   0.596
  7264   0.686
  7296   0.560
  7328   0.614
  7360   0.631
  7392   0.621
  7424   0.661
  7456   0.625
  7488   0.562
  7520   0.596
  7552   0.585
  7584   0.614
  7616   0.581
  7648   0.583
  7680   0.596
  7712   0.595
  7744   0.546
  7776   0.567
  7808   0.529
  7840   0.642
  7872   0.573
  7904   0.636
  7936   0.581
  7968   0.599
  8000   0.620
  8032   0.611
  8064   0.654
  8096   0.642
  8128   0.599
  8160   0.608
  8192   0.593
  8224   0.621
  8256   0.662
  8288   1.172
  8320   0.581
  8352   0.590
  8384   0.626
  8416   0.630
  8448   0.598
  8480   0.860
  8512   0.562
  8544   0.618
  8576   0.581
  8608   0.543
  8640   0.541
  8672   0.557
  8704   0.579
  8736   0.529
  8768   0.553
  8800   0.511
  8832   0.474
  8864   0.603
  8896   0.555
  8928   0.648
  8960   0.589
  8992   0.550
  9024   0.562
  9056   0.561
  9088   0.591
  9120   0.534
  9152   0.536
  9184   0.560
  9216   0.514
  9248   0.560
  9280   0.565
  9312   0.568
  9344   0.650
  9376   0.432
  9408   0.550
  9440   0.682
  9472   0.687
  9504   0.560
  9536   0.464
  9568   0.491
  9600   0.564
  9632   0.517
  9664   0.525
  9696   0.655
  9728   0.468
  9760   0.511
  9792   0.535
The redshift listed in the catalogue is 0.260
